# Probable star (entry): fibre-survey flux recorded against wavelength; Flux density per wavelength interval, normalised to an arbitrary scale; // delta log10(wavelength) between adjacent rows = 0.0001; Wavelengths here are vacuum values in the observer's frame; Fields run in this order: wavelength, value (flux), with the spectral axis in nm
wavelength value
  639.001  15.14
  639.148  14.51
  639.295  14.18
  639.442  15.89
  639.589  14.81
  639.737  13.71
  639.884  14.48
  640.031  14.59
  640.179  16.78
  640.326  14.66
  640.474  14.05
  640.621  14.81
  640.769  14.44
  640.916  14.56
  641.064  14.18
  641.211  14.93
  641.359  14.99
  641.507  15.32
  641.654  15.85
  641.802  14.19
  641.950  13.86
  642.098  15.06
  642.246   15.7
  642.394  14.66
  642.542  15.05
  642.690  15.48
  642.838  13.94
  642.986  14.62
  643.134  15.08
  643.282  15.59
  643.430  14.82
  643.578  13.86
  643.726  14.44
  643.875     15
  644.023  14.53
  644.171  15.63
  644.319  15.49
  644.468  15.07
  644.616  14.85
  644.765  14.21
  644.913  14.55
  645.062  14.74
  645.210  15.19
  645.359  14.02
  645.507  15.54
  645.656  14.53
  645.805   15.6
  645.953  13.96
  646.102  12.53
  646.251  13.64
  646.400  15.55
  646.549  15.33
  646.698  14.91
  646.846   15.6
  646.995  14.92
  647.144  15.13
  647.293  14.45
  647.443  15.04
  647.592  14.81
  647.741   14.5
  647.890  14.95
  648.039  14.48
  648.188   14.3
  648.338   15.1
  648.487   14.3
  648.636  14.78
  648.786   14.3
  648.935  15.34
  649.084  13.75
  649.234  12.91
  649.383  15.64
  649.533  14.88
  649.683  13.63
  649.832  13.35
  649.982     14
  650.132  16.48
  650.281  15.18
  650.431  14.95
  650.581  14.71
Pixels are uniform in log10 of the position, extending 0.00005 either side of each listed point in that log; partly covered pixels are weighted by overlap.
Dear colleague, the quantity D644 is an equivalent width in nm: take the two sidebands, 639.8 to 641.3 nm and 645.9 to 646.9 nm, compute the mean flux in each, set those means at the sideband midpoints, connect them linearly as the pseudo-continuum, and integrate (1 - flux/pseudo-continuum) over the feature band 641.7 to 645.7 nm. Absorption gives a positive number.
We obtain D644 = -0.06 nm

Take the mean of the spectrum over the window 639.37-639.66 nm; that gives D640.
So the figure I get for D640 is 15.4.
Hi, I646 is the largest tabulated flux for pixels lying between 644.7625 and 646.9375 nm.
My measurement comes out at 15.6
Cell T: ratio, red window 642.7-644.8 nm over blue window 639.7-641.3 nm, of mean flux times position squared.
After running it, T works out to 1.0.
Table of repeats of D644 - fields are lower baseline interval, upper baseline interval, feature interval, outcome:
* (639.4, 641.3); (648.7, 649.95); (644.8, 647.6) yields -0.064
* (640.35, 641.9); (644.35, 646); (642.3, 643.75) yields -0.003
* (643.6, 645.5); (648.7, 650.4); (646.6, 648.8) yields -0.025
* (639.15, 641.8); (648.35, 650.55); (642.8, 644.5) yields -0.015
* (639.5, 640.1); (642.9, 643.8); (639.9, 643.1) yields -0.057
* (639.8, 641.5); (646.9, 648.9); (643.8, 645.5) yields -0.014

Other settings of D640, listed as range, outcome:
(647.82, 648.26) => 14.6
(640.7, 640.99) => 14.5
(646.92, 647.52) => 14.9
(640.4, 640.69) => 14.4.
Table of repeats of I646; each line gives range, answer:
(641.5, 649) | 15.85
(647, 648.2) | 15.13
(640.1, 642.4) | 16.78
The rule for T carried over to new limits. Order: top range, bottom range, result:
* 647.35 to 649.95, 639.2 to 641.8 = 1.00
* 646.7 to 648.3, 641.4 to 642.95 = 1.01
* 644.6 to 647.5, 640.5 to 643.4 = 1.00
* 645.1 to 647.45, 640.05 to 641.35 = 1.01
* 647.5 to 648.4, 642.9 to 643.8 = 1.01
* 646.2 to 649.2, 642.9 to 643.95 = 1.01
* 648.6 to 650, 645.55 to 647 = 0.98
